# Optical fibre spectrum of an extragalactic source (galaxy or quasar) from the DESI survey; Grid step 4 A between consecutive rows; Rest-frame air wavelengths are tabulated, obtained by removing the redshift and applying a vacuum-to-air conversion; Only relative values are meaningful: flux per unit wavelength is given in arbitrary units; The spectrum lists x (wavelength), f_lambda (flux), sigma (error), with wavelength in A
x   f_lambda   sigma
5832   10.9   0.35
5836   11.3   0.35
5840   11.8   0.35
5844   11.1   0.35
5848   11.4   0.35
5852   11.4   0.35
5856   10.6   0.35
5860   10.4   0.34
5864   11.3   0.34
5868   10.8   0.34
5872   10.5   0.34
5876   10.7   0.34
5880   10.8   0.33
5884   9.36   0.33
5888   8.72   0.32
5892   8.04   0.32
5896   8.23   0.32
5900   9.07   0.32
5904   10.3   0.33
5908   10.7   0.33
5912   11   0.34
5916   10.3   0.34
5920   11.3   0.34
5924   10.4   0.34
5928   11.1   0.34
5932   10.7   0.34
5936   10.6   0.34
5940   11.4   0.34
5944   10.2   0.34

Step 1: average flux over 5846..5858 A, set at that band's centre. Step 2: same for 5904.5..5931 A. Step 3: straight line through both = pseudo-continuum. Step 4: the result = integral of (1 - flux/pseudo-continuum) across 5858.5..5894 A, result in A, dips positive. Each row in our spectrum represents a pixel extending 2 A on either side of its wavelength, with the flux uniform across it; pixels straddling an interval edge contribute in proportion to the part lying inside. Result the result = 3.0 A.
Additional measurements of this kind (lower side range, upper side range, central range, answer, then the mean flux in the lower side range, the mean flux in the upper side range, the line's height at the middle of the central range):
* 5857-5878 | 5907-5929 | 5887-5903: 3.20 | 10.7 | 10.8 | 10.8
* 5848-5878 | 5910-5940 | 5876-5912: 4.22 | 10.9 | 10.8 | 10.8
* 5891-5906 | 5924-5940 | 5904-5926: -1.86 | 8.97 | 10.8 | 9.88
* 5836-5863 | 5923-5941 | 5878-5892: 2.04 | 11.1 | 10.8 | 11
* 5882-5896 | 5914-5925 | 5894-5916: -0.36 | 8.64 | 10.7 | 9.72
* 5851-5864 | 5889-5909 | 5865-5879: -0.65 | 10.8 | 9.17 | 10.3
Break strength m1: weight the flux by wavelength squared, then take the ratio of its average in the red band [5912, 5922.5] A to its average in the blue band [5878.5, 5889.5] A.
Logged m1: 1.14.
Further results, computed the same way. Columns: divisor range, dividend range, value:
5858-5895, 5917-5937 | 1.10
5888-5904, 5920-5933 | 1.25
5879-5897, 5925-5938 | 1.22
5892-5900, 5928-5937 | 1.30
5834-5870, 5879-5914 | 0.87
